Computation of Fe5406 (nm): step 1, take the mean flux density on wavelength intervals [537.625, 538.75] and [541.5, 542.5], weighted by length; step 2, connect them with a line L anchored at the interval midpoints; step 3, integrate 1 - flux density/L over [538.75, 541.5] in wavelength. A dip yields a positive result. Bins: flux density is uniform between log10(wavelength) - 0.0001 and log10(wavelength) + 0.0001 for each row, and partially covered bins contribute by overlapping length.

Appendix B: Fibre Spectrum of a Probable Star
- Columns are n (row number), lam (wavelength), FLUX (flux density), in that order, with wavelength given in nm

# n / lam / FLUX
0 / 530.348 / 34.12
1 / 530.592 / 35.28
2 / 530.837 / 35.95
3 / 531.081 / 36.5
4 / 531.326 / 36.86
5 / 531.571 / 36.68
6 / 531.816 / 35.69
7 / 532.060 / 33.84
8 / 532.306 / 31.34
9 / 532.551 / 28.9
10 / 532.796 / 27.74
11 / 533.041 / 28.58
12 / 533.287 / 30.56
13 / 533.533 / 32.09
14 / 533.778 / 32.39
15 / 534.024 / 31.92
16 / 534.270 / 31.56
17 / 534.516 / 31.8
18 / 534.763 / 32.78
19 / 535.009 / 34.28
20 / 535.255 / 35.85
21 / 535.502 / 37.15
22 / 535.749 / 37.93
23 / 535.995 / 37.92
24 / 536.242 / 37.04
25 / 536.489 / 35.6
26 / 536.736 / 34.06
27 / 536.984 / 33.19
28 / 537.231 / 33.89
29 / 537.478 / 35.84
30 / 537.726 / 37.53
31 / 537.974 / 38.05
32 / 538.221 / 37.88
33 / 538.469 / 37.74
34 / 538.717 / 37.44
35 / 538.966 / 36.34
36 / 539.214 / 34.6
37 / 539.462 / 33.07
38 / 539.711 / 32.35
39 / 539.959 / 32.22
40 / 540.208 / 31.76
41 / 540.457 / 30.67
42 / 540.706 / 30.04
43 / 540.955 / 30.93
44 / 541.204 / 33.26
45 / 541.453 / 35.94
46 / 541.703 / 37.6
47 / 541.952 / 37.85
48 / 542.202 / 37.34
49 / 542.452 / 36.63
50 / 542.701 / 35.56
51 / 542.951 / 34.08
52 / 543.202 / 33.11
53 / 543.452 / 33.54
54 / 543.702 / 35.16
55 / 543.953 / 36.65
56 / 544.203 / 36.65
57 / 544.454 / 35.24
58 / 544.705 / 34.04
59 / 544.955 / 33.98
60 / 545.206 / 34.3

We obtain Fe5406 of 0.34 nm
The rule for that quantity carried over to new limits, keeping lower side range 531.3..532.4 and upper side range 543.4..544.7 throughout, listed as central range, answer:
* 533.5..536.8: 0.041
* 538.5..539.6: -0.011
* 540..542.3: 0.094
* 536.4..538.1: -0.019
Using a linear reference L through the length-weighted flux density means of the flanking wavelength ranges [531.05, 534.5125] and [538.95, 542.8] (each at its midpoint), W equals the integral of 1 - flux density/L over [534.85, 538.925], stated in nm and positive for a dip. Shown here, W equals -0.38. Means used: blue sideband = 32.3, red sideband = 34.1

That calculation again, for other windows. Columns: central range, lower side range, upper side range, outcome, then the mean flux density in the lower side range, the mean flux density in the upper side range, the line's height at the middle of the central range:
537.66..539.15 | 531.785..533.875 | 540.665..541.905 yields -0.20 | 31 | 34.1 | 33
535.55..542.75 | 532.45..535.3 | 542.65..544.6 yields -0.41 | 31.4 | 35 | 33.3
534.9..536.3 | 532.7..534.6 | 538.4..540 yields -0.19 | 30.9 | 34.9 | 32.3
